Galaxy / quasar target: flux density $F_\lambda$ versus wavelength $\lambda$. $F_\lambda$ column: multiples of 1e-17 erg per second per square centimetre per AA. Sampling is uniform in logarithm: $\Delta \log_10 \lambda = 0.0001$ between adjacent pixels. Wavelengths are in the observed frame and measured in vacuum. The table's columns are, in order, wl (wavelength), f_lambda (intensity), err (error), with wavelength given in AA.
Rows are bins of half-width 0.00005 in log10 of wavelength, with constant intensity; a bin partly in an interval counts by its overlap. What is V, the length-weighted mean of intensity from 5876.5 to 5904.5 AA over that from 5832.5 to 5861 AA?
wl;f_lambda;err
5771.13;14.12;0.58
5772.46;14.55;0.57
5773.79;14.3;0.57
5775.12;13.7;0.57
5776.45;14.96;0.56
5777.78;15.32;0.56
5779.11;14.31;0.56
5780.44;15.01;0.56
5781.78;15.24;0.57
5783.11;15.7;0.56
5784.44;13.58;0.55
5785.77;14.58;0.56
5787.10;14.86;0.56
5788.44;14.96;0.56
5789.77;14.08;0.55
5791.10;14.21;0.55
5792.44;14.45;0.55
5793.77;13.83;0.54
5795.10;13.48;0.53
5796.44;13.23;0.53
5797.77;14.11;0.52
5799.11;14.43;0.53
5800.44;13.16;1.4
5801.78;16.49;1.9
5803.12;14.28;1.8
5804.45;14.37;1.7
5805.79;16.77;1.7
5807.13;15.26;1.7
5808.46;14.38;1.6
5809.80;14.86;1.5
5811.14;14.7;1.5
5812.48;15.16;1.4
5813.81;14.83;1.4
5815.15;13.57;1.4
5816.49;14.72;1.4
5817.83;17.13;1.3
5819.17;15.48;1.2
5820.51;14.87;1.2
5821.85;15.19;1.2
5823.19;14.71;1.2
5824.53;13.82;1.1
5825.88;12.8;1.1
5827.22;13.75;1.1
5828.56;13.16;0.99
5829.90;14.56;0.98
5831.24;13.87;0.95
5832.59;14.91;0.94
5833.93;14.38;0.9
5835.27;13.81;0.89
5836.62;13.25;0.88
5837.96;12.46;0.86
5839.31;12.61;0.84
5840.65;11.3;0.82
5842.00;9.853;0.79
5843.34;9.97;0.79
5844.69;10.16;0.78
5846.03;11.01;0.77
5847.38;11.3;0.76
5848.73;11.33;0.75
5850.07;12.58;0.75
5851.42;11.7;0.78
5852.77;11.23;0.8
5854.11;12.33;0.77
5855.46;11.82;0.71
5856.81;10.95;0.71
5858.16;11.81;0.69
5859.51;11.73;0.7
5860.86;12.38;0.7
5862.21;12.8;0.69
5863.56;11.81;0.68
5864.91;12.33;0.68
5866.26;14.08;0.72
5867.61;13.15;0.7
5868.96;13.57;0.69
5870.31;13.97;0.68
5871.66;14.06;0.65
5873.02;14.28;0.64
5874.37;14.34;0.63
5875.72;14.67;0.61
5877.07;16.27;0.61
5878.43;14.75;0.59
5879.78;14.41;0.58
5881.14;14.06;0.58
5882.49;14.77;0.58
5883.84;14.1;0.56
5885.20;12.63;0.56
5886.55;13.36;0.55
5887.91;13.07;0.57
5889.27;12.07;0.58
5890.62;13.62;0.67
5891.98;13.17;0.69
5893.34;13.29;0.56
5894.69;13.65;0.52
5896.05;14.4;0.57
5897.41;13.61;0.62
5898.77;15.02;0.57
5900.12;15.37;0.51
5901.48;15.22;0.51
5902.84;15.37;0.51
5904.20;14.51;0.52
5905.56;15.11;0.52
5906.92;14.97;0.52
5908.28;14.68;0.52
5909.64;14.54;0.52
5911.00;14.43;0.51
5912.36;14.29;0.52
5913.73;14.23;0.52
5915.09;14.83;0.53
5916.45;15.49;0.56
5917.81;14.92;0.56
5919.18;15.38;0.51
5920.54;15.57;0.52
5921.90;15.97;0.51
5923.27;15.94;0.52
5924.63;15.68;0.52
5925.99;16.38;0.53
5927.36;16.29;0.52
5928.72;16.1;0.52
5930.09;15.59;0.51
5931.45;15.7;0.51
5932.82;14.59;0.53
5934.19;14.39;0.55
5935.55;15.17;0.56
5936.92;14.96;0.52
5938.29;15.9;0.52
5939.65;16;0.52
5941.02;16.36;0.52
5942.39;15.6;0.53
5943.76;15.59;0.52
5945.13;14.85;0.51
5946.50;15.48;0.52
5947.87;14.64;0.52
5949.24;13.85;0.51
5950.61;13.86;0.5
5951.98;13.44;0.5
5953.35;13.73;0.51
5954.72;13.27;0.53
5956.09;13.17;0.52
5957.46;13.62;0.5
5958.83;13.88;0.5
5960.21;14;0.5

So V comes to 1.2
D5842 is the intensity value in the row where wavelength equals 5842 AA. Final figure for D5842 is 9.853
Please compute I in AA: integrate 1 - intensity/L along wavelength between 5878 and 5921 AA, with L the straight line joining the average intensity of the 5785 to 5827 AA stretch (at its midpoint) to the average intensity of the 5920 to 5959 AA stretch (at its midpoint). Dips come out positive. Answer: 1.64 AA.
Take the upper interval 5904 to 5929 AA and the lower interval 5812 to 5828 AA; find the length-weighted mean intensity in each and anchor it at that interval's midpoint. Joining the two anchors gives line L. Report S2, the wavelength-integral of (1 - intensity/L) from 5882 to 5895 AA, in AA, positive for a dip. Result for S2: 1.5 AA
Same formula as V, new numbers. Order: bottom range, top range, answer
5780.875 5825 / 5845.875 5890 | 0.89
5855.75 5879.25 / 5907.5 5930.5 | 1.15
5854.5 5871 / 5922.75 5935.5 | 1.25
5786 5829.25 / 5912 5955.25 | 1.04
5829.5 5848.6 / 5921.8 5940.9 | 1.27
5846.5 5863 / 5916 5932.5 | 1.33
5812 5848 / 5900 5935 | 1.13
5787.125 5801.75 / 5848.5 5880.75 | 0.92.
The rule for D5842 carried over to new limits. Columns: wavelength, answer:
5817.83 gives 17.13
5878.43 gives 14.75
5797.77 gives 14.11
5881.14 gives 14.06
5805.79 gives 16.77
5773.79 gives 14.3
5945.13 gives 14.85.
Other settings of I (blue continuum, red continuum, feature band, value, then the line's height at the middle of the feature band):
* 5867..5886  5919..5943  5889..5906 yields 0.64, 14.8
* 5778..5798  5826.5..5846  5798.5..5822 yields -2.39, 13.6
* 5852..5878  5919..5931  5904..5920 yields 0.51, 15.3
